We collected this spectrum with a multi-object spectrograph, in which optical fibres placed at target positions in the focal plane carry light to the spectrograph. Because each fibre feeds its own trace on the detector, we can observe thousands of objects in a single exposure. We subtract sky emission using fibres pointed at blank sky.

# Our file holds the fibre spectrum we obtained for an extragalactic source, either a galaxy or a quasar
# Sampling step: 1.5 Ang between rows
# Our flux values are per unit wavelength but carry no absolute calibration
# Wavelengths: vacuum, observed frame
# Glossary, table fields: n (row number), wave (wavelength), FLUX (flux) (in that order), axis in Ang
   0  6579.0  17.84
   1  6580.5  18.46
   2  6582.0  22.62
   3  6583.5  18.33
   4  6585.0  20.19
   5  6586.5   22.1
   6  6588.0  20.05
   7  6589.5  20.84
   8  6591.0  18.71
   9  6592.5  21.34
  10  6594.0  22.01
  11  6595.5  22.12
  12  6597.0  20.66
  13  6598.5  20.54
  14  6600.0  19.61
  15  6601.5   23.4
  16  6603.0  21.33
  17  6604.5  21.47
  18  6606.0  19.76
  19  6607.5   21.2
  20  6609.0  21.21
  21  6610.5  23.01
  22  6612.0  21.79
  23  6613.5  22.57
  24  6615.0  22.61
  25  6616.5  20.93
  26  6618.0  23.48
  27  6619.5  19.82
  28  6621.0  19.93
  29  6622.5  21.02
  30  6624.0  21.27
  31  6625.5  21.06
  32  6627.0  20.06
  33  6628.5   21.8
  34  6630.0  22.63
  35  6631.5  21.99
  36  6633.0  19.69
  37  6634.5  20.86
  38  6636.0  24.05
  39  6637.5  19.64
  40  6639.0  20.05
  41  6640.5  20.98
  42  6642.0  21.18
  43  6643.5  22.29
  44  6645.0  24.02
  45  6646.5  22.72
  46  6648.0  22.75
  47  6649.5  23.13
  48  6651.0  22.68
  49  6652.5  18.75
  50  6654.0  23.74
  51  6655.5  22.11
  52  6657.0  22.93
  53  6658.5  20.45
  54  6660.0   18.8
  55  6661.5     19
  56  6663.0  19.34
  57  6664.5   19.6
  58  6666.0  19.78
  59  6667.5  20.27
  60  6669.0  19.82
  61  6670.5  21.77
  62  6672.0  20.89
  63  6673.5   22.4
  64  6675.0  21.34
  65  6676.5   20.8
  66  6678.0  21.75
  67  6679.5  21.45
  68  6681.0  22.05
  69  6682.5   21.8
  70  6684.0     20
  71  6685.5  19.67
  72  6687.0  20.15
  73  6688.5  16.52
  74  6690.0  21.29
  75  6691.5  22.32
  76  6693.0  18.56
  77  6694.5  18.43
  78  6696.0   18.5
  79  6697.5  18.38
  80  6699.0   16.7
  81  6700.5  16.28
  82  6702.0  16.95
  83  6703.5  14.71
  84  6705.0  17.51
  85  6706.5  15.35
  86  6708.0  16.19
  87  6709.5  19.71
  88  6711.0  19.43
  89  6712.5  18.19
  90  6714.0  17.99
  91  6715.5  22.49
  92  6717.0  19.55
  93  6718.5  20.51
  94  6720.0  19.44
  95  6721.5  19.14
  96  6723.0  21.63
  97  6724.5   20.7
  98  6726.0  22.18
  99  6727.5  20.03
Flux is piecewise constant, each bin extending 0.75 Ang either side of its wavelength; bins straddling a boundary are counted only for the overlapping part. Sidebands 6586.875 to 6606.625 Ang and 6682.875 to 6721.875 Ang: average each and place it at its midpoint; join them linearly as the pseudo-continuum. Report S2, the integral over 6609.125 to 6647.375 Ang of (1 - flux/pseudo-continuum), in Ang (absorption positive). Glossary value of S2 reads -2.5 Ang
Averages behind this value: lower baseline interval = 20.9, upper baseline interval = 18.6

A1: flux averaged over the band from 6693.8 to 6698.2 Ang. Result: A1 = 18.4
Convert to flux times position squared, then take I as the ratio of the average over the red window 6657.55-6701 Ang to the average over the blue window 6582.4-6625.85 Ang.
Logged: 0.97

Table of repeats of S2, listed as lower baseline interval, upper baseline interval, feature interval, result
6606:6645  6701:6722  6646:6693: -2.6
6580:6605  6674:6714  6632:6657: -2.4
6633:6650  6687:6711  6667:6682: -1.3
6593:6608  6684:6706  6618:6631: -0.4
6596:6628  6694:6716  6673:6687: -1.9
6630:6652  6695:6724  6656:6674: 0.2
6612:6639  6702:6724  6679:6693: -0.7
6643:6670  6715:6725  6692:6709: 2.9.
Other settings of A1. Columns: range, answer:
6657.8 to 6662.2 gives 19.4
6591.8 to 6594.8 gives 21.7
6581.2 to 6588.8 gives 20.6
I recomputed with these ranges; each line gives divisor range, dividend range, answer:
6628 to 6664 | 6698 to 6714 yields 0.81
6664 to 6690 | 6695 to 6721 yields 0.89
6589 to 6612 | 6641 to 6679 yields 1.02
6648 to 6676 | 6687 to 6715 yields 0.87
